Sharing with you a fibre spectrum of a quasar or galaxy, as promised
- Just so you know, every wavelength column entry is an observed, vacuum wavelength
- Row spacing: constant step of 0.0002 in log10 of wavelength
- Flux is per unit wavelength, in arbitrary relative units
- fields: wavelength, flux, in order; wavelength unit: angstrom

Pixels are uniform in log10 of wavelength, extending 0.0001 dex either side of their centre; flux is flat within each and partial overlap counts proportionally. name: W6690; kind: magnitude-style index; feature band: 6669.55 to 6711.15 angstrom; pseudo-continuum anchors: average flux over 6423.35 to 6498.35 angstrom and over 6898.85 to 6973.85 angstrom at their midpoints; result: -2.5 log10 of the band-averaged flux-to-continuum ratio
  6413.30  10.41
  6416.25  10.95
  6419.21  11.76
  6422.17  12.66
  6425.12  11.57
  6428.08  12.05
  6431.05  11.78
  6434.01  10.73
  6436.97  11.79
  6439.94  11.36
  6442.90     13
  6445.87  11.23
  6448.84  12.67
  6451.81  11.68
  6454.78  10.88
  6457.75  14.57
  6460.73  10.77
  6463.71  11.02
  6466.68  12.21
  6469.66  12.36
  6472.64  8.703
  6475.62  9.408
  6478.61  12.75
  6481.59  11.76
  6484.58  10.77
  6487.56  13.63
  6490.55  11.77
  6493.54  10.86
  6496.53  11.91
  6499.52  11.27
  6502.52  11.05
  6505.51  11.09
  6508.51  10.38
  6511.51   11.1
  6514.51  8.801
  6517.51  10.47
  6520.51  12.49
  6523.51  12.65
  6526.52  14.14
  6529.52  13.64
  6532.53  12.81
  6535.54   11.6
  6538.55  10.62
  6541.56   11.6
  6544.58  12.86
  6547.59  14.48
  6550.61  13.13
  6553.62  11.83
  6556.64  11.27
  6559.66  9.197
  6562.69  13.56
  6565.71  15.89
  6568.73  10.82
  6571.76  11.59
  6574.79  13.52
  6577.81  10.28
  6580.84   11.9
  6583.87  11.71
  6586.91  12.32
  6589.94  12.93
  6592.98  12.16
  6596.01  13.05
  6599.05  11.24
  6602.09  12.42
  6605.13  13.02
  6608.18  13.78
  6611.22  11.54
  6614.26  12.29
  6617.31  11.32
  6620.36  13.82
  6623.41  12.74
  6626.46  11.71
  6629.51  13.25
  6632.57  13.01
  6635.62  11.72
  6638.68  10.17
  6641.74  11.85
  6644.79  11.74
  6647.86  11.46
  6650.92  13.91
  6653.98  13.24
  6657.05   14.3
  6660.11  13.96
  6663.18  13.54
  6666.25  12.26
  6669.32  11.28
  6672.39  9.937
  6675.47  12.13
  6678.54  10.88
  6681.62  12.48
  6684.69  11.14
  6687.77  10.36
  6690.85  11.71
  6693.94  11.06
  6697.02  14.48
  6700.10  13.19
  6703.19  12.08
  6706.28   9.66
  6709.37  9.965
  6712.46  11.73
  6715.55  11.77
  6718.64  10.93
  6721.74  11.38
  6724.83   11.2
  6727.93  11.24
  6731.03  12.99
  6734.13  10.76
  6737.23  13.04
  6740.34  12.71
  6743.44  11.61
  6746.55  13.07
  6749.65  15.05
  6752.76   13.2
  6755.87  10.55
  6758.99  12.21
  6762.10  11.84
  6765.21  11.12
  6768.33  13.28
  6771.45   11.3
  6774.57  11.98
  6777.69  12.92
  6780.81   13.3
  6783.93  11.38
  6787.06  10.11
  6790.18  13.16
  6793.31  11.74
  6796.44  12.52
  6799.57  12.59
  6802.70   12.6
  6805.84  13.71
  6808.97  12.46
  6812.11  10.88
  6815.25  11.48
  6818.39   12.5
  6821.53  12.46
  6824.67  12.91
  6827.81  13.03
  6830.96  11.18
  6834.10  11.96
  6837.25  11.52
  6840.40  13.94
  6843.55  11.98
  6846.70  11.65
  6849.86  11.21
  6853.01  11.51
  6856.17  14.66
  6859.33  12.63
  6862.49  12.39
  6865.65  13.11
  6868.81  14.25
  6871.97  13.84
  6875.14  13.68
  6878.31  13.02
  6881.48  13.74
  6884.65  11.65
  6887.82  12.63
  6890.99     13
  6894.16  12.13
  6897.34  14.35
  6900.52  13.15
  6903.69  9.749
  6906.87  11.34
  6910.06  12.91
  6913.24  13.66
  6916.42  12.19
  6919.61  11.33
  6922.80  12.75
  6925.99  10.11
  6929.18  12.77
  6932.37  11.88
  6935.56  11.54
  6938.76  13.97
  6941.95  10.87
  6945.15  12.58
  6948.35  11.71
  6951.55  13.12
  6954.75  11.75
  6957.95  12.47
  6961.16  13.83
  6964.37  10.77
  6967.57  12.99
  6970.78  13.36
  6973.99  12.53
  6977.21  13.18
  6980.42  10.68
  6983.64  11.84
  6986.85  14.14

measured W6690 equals 0.04 mag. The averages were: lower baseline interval 11.7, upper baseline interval 12.2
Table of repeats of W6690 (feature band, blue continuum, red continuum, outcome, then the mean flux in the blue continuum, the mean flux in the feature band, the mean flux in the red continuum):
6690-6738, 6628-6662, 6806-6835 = 0.07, 12.6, 11.7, 12.2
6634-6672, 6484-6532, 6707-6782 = -0.04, 11.7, 12.4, 12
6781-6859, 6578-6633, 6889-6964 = 0.01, 12.4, 12.2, 12.3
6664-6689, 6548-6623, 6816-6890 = 0.10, 12.3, 11.4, 12.7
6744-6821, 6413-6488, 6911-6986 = -0.02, 11.6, 12.3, 12.3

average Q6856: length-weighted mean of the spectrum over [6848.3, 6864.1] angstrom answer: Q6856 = 12.5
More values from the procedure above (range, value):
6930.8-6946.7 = 12.2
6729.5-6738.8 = 12.3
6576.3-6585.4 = 11.3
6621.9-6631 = 12.6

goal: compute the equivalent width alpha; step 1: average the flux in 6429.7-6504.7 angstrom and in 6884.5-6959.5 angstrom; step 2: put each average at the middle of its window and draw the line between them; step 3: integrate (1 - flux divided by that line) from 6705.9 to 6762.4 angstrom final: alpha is 0.4 angstrom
